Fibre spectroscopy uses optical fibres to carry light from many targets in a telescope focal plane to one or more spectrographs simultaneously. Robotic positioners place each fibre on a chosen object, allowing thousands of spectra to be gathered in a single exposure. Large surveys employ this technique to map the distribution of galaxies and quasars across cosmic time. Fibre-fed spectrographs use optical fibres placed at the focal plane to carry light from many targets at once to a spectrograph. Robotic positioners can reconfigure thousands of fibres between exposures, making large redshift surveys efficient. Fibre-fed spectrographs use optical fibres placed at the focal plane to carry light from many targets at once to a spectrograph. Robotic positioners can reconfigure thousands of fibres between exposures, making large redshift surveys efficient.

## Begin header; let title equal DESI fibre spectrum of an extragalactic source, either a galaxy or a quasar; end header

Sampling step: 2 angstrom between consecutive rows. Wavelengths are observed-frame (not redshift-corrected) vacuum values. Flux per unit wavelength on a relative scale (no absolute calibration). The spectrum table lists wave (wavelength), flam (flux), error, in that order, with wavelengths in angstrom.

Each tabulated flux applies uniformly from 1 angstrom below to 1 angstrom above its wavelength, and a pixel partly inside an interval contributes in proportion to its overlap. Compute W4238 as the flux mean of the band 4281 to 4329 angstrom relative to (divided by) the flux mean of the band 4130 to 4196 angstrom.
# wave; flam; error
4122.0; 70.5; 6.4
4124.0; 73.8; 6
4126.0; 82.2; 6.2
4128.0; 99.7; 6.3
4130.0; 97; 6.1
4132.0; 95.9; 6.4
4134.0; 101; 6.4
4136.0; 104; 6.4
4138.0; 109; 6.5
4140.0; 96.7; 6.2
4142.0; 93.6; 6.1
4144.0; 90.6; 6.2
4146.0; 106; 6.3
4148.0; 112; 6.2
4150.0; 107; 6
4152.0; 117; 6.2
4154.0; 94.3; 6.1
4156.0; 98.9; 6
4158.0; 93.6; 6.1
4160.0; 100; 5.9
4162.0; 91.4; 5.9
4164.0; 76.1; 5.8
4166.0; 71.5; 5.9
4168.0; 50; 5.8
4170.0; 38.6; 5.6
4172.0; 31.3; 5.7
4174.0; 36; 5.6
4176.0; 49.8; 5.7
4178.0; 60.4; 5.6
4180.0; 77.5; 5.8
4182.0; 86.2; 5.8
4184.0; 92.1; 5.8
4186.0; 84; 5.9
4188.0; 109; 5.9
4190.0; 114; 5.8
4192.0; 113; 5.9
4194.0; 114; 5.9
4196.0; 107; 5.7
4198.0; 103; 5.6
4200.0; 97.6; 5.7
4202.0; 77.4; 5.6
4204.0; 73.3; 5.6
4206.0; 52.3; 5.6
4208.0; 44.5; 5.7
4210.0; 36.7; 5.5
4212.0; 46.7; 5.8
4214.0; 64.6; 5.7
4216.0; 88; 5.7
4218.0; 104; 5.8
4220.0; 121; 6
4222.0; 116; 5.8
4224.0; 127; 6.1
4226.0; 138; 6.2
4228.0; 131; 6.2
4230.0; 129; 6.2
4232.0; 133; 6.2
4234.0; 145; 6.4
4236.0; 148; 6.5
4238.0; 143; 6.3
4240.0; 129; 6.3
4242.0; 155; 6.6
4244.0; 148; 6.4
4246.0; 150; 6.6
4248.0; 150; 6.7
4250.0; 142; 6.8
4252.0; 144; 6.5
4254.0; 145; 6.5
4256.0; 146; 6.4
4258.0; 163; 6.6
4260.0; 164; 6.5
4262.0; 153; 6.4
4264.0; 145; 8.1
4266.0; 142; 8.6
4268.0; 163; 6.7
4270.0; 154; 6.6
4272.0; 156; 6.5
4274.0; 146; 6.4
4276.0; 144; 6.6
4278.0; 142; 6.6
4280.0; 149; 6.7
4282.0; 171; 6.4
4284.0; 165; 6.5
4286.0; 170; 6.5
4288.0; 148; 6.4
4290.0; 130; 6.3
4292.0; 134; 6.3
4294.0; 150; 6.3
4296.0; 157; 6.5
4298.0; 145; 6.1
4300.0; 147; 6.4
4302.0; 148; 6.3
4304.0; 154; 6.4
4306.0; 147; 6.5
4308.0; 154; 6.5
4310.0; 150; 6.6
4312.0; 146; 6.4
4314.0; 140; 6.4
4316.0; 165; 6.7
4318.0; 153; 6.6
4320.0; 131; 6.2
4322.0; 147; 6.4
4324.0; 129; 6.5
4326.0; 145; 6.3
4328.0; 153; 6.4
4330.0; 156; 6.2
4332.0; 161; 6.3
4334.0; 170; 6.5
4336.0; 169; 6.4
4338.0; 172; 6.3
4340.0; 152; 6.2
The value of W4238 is 1.69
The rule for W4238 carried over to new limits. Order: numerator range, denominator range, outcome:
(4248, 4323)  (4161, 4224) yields 1.90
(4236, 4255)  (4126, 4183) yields 1.71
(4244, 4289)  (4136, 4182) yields 1.85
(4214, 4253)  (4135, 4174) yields 1.51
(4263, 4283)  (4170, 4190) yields 2.15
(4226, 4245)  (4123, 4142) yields 1.47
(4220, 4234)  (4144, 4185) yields 1.62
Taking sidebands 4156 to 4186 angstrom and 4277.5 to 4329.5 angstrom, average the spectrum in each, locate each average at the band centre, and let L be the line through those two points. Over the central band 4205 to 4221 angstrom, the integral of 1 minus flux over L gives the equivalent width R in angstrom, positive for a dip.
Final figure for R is 4.4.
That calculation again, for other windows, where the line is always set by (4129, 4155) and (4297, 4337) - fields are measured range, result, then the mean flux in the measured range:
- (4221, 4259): -3.52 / 141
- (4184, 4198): 1.21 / 106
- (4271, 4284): -1.19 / 152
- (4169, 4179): 6.10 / 43.2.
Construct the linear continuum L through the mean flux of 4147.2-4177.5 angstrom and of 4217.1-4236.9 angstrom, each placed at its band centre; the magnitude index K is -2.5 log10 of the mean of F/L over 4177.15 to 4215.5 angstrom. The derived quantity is 0.25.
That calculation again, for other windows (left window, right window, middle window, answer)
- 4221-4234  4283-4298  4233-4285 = -0.07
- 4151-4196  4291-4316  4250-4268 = -0.20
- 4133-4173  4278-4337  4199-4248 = 0.09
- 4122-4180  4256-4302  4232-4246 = -0.11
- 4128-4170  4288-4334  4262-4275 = -0.13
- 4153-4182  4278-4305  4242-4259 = -0.20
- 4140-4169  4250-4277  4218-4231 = 0.04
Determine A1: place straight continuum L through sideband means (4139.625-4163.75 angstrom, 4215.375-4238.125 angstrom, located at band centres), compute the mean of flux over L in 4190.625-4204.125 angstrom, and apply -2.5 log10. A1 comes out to 0.16 mag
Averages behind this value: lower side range 99.4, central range 99.9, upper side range 127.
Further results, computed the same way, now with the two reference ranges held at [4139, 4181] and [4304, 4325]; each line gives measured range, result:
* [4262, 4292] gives -0.16 mag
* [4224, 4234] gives -0.21 mag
